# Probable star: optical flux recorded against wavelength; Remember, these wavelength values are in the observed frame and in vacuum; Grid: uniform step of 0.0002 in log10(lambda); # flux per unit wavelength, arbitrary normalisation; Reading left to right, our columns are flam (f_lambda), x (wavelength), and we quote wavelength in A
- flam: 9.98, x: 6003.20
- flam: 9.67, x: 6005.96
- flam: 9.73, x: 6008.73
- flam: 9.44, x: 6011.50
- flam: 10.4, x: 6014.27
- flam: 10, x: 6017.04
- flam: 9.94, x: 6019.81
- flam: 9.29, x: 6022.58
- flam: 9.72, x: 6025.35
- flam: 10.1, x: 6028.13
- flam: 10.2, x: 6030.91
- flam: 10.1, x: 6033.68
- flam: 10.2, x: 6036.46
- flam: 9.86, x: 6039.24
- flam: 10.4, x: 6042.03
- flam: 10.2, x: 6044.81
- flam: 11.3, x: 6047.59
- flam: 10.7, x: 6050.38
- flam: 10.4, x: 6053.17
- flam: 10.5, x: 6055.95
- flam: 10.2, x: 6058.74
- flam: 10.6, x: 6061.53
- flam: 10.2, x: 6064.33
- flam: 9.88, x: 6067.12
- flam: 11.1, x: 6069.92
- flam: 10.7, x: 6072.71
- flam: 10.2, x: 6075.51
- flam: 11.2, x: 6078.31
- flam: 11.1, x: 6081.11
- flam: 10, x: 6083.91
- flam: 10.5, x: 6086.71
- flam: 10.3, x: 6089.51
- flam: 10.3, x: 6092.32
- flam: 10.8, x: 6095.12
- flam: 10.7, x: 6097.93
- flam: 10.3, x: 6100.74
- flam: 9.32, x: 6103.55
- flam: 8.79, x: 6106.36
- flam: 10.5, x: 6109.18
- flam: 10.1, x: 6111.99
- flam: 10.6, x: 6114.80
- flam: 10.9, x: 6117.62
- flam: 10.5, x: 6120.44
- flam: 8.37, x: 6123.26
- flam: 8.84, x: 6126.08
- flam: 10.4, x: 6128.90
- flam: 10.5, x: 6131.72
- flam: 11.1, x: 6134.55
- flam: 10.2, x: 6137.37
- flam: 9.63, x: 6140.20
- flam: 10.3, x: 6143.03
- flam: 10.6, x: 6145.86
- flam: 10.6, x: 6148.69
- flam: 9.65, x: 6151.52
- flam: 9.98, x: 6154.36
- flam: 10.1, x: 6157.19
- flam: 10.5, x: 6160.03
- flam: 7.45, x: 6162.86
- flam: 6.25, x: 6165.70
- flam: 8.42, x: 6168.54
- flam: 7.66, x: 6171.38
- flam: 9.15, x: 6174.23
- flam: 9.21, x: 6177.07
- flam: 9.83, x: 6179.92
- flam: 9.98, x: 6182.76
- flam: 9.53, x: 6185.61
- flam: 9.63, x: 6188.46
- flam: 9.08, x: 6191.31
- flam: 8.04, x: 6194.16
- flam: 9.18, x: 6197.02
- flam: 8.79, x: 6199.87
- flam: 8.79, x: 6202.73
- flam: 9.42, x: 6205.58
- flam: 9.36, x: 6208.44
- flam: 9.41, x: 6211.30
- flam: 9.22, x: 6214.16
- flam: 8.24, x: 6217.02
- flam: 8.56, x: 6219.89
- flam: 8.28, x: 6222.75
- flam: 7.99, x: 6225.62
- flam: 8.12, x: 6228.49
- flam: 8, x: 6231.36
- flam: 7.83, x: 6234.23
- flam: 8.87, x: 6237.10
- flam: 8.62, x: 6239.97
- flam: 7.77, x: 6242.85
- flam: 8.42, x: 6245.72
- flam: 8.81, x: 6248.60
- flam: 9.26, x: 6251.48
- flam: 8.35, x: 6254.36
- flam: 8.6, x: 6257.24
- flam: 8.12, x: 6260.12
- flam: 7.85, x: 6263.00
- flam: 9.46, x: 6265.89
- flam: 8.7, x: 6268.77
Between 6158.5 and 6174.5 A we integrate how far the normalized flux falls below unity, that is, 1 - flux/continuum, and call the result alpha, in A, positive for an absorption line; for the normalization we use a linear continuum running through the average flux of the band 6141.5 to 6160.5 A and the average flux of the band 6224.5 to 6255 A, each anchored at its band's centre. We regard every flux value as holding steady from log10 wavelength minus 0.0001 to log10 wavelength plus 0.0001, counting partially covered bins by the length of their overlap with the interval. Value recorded 2.8 A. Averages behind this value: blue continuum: 10.2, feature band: 8.18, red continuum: 8.37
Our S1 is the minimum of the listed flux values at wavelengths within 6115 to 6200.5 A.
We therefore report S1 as 6.25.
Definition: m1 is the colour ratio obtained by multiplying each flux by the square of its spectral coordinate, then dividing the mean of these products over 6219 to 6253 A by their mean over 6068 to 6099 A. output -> 0.83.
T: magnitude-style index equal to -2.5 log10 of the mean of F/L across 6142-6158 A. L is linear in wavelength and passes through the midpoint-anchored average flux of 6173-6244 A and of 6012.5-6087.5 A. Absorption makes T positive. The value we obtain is -0.09 mag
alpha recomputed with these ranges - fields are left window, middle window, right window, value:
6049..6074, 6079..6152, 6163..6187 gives -4.5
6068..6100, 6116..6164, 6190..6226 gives -1.0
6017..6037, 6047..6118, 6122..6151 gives -3.0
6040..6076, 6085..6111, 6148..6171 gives -0.7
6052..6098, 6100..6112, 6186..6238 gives 0.4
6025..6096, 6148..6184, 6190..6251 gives 0.5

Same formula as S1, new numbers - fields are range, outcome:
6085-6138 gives 8.37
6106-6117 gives 8.79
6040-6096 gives 9.88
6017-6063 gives 9.29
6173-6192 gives 9.08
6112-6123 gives 10.5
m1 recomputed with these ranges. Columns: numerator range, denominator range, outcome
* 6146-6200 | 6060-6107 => 0.91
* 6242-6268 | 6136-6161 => 0.87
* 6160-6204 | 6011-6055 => 0.91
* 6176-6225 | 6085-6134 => 0.92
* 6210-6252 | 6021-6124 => 0.87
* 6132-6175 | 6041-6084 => 0.92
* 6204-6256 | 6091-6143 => 0.88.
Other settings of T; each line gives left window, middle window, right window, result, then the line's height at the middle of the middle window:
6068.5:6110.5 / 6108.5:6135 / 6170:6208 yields -0.018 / 9.97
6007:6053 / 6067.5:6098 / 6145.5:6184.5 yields -0.090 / 9.75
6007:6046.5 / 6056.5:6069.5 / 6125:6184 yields -0.048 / 9.85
